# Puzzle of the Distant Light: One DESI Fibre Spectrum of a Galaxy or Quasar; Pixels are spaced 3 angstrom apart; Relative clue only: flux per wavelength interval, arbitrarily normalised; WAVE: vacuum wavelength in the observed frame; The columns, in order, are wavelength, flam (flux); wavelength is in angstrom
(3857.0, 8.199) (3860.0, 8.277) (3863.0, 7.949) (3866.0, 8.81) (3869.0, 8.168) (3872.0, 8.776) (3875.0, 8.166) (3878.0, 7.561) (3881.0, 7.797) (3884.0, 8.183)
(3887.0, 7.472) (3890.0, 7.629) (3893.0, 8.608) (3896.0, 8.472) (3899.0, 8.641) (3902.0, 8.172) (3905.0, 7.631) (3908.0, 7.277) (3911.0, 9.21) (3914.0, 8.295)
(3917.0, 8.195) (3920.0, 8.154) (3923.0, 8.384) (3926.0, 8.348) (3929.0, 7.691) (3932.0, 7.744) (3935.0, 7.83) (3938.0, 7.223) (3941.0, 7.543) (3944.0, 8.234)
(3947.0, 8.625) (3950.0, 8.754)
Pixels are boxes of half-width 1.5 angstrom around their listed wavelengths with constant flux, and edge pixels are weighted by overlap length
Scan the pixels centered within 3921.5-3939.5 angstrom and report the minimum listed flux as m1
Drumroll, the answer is 7.223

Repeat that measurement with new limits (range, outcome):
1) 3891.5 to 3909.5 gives 7.277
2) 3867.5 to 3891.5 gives 7.472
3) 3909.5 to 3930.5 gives 7.691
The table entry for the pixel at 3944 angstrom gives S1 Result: 8.234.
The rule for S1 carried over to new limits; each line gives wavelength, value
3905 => 7.631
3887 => 7.472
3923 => 8.384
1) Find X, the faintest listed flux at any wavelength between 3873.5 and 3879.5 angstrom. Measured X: 7.561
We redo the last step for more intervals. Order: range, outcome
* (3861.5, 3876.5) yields 7.949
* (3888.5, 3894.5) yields 7.629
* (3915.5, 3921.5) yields 8.154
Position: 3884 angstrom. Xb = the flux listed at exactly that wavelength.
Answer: 8.183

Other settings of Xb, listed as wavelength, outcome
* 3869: 8.168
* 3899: 8.641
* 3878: 7.561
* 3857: 8.199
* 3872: 8.776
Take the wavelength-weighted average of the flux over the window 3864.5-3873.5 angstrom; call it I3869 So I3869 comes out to 8.58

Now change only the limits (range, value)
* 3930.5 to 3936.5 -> 7.79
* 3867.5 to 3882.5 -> 8.09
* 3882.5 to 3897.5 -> 8.07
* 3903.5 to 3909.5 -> 7.45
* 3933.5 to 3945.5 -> 7.71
